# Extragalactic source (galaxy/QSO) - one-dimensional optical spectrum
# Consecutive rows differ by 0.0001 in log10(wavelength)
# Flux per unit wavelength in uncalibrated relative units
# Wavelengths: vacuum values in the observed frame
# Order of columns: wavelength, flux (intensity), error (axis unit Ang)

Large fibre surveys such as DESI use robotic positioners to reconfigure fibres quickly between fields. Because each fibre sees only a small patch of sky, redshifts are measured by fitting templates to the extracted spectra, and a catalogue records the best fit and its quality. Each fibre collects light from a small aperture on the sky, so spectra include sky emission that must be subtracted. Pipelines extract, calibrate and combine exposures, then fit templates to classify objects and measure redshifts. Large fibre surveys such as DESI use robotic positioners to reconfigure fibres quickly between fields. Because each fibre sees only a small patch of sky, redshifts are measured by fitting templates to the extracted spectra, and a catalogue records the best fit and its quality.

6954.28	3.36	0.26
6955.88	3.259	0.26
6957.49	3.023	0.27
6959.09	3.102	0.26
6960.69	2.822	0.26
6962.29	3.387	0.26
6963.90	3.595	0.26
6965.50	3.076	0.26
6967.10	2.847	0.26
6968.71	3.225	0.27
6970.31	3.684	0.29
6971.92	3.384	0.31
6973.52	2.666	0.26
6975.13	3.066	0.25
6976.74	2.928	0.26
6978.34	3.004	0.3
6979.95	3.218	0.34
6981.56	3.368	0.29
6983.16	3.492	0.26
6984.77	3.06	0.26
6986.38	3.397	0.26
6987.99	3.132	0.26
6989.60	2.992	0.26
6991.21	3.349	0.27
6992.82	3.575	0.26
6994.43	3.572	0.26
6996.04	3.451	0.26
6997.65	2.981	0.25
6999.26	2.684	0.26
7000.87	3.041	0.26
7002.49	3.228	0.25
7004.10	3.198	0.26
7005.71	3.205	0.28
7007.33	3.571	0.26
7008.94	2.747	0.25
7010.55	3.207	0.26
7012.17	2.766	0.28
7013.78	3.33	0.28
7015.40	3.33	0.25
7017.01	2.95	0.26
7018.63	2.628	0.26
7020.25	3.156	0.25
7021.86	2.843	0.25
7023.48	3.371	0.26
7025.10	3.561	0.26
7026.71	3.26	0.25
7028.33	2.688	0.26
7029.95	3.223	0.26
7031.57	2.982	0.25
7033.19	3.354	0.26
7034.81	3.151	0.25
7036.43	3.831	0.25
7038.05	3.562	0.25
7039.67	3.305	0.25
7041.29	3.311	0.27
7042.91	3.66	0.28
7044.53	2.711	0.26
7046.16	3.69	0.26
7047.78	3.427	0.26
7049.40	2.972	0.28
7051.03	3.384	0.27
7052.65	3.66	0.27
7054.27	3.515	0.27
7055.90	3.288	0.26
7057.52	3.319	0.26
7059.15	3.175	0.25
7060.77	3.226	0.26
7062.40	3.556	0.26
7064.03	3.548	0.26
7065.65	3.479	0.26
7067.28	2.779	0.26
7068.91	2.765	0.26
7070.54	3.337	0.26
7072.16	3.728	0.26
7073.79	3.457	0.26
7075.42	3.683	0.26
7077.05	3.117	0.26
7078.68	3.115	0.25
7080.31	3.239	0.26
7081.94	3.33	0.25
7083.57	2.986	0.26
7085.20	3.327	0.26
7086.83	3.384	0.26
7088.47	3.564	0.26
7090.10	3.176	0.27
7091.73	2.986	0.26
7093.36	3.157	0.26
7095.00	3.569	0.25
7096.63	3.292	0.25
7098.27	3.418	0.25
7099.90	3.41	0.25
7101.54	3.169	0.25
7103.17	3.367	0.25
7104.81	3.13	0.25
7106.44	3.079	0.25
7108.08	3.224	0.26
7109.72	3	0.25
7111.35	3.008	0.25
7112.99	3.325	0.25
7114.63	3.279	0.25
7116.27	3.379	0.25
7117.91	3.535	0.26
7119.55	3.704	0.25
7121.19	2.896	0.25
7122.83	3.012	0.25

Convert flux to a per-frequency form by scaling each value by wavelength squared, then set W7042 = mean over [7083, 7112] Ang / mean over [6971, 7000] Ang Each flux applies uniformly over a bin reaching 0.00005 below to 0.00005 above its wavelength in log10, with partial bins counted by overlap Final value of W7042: 1.0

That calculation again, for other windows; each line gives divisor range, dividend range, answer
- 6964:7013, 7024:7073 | 1.06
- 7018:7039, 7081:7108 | 1.04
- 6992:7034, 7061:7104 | 1.07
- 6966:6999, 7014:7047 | 1.02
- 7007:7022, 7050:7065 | 1.13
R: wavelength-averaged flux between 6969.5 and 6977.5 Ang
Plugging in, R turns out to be 3.15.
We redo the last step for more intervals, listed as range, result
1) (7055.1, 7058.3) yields 3.31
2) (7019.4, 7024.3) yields 3.12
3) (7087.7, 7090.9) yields 3.37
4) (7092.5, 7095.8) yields 3.35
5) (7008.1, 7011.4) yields 2.98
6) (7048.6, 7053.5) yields 3.34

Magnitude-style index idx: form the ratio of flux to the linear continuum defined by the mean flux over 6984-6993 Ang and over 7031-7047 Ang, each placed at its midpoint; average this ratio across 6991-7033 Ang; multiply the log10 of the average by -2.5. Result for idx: 0.047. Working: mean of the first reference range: 3.23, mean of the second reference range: 3.36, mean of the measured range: 3.15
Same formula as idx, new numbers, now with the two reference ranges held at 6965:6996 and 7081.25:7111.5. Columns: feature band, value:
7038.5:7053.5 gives -0.04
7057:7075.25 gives -0.03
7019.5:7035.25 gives 0.02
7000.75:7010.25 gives 0.02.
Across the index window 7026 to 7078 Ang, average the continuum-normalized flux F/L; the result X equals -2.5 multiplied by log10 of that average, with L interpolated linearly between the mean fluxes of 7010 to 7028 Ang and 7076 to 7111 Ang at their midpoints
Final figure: -0.05 mag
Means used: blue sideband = 3.11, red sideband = 3.24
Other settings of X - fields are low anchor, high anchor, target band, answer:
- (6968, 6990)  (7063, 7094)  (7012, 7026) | 0.04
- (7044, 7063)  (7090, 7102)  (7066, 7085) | 0.02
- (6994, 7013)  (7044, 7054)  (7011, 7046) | 0.02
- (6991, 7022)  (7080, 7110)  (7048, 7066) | -0.05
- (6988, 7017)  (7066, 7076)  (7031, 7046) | -0.03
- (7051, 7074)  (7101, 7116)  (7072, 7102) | -0.02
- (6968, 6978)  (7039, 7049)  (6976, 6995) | -0.02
